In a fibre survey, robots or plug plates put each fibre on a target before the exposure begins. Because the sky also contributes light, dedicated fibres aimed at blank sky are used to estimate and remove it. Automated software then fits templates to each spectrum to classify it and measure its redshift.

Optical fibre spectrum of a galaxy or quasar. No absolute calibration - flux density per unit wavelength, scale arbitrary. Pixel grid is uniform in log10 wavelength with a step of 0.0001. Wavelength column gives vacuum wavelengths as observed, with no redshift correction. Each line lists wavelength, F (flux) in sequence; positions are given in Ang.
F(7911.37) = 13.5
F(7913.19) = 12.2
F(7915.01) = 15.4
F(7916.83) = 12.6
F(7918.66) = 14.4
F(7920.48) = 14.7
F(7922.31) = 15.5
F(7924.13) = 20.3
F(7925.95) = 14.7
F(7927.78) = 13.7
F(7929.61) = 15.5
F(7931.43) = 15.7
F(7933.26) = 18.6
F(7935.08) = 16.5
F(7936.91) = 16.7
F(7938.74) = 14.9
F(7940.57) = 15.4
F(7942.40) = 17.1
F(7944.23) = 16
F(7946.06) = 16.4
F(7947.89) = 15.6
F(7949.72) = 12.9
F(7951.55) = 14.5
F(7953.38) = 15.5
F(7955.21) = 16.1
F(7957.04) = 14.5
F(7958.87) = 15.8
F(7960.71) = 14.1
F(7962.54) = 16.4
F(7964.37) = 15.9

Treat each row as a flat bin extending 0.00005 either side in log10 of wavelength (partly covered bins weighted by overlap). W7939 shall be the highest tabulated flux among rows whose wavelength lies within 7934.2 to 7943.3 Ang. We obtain 17.1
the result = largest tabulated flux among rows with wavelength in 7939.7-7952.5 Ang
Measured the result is 17.1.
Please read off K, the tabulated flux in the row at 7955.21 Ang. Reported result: 16.1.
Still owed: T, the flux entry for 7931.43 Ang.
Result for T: 15.7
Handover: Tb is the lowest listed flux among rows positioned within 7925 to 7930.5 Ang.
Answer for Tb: 13.7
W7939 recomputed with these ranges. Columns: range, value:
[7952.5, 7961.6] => 16.1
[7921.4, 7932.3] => 20.3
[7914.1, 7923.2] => 15.5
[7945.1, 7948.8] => 16.4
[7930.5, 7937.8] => 18.6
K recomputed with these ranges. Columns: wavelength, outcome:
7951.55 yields 14.5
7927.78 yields 13.7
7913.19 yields 12.2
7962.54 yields 16.4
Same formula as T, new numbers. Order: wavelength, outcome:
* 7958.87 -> 15.8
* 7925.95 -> 14.7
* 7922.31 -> 15.5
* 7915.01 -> 15.4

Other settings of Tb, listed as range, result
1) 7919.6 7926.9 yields 14.7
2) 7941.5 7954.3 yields 12.9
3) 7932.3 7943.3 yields 14.9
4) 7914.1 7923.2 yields 12.6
